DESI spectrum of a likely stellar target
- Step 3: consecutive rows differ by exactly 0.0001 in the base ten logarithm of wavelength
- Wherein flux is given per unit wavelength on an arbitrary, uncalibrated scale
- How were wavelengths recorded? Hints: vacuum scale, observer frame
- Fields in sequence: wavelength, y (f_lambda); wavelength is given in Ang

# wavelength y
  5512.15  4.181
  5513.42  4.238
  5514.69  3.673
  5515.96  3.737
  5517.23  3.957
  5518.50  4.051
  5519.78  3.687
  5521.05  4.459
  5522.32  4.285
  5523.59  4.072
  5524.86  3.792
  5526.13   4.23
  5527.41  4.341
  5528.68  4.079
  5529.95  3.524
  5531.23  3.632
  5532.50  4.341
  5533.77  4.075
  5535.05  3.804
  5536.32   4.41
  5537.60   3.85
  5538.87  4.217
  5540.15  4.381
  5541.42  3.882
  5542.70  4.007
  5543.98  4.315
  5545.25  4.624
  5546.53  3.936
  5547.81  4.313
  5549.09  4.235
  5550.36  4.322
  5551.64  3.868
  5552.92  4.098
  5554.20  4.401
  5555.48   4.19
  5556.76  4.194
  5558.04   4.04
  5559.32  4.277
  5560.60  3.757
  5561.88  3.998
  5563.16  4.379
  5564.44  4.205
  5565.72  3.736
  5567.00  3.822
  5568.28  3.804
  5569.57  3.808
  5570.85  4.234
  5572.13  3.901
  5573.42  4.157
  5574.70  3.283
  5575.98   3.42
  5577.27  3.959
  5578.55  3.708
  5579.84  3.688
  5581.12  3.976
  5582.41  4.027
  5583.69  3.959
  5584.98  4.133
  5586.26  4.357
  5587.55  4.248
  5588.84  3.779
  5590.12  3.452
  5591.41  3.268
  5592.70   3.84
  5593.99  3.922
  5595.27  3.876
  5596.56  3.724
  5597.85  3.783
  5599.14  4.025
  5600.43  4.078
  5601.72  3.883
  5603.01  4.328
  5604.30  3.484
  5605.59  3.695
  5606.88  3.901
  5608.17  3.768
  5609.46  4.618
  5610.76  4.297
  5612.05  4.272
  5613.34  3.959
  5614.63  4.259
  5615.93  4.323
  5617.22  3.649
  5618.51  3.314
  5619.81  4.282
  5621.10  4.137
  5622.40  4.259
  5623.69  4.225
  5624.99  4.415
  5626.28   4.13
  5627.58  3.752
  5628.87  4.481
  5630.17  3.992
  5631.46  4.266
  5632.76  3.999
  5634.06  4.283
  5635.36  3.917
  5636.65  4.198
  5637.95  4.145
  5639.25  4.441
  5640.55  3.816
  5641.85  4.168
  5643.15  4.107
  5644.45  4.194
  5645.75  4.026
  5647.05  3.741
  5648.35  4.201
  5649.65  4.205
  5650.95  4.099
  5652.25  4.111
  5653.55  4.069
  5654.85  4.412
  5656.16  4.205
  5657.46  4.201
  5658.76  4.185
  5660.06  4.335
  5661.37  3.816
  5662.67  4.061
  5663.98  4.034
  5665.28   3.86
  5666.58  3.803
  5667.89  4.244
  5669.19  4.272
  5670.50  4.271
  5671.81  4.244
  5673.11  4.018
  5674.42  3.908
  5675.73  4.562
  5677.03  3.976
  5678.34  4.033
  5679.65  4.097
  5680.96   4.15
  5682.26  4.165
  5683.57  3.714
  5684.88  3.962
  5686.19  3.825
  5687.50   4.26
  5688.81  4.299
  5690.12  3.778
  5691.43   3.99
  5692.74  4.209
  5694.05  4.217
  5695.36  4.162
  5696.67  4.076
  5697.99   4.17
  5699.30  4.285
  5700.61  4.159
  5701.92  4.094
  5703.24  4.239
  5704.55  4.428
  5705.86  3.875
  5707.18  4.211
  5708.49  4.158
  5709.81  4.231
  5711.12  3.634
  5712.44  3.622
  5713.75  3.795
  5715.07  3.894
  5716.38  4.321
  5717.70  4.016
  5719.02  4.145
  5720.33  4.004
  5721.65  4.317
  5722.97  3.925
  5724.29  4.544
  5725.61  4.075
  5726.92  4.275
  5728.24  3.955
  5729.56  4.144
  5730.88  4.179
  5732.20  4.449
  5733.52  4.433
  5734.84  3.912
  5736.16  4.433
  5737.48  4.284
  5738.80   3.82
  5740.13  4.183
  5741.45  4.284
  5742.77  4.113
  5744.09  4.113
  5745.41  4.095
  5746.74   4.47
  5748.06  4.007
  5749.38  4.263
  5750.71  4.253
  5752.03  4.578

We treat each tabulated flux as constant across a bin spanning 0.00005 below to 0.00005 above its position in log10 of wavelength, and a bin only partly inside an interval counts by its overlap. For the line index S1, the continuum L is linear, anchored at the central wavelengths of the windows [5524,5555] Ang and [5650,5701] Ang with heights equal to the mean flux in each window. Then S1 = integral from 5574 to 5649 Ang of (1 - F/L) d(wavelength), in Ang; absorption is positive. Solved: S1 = 2.18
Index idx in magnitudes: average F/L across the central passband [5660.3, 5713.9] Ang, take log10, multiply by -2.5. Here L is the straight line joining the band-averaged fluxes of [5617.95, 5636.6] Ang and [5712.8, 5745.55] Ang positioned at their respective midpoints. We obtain 0.01 mag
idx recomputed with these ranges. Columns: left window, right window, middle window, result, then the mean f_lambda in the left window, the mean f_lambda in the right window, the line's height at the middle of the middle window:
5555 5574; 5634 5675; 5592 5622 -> 0.025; 4.03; 4.11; 4.07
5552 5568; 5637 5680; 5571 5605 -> 0.063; 4.08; 4.12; 4.09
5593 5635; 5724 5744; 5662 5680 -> 0.004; 4.04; 4.2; 4.12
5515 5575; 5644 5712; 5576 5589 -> 0.030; 4.06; 4.1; 4.07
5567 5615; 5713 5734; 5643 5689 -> -0.014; 3.91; 4.15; 4.05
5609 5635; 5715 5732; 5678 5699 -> 0.020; 4.14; 4.16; 4.15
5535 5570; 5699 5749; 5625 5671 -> 0.001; 4.11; 4.14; 4.12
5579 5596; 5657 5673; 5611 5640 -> -0.035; 3.88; 4.11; 3.99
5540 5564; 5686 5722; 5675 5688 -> 0.007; 4.17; 4.09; 4.1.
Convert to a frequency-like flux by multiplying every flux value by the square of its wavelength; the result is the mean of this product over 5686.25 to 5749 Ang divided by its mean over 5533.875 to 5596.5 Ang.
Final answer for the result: 1.09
